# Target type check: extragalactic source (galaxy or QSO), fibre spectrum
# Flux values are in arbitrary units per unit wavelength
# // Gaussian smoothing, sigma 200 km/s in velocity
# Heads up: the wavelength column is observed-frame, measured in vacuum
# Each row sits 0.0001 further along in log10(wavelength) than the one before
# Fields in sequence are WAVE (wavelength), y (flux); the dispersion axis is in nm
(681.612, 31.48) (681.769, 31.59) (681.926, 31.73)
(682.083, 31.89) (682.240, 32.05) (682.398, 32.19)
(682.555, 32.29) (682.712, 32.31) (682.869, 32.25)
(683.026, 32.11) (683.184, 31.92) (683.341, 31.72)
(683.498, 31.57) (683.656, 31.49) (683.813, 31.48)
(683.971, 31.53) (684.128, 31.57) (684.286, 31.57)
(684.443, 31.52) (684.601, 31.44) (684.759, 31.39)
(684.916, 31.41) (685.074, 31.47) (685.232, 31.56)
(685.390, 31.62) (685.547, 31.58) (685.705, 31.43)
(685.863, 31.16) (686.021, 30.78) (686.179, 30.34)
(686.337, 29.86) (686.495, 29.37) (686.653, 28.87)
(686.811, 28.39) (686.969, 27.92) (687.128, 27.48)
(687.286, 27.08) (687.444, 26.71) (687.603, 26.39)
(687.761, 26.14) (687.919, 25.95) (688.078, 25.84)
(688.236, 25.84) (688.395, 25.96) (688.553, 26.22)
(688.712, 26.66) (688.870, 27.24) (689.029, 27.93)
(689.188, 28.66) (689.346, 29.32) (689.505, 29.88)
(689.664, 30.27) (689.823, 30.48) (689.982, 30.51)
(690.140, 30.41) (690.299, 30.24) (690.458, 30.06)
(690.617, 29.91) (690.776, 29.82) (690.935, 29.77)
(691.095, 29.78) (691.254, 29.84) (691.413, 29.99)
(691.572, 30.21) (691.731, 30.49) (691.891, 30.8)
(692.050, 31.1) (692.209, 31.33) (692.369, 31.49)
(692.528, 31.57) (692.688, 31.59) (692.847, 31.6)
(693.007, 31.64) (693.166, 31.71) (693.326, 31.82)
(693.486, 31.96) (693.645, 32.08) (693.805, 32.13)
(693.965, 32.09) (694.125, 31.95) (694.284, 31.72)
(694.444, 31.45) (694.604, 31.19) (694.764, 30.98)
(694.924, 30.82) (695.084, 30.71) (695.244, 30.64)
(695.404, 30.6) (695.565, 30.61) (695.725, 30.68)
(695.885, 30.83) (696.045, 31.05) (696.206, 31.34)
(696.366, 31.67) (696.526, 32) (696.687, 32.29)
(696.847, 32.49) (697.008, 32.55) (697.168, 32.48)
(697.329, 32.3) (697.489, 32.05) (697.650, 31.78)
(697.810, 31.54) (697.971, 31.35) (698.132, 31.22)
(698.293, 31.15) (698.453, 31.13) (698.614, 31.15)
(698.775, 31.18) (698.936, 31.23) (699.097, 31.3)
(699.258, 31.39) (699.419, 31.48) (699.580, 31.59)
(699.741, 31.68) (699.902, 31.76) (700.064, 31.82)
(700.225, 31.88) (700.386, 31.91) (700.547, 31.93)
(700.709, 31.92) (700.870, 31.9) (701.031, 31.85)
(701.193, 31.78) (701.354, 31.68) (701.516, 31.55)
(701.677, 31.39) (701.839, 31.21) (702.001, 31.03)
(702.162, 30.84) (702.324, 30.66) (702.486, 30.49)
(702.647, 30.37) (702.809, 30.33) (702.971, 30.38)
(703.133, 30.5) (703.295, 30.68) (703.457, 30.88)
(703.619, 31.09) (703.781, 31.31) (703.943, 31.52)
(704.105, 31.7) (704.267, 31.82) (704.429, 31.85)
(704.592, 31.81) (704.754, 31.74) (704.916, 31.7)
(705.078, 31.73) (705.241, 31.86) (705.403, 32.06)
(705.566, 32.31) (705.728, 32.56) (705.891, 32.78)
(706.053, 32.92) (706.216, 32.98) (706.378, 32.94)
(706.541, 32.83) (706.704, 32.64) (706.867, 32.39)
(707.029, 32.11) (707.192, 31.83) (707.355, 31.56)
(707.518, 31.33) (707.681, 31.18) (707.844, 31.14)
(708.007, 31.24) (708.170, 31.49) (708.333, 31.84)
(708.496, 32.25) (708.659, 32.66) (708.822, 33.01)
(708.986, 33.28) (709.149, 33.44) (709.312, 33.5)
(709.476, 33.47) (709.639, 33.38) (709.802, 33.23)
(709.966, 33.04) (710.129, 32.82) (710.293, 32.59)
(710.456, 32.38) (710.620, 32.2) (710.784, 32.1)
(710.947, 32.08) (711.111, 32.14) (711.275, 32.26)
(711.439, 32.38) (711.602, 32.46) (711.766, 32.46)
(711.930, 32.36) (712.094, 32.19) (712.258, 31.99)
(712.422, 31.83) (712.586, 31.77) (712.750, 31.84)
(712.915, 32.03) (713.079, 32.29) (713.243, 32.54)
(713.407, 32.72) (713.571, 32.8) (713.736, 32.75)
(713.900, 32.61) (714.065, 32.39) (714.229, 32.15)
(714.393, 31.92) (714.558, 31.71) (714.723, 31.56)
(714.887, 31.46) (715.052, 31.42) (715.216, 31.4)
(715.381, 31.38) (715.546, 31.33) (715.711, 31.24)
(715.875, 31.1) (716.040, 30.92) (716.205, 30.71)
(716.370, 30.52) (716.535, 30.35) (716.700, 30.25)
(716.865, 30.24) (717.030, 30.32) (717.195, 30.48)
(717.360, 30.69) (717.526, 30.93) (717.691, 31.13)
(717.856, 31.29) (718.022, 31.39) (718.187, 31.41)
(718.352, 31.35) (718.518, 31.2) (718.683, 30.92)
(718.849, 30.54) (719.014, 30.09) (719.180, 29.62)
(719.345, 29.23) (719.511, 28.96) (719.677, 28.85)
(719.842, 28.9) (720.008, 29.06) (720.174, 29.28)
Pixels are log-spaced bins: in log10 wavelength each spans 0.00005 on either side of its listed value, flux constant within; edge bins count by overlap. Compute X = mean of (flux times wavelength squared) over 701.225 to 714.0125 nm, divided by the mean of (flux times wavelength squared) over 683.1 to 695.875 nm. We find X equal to 1.12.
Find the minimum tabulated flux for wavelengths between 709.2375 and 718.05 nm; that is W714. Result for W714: 30.24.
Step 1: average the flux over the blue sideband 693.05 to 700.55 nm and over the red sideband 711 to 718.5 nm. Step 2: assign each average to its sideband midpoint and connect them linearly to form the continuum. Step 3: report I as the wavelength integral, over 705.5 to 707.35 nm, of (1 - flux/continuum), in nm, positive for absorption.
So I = -0.06 nm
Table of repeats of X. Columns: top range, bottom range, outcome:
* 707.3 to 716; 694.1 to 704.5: 1.06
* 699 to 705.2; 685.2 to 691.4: 1.13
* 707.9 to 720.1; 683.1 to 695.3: 1.13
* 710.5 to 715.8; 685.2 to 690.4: 1.20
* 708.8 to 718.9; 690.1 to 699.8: 1.08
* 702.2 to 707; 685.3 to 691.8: 1.15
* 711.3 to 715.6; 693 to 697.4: 1.07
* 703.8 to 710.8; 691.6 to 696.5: 1.07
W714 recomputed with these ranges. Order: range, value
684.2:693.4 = 25.84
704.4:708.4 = 31.14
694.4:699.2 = 30.6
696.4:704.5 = 30.33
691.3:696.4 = 29.99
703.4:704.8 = 30.88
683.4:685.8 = 31.39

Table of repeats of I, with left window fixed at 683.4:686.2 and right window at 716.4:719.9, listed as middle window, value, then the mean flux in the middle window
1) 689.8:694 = 0.040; 30.9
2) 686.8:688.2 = 0.204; 26.8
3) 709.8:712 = -0.130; 32.4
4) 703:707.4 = -0.160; 31.9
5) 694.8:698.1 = -0.045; 31.5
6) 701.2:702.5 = -0.012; 31.2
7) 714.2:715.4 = -0.044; 31.6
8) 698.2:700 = -0.023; 31.4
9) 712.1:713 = -0.040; 31.9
